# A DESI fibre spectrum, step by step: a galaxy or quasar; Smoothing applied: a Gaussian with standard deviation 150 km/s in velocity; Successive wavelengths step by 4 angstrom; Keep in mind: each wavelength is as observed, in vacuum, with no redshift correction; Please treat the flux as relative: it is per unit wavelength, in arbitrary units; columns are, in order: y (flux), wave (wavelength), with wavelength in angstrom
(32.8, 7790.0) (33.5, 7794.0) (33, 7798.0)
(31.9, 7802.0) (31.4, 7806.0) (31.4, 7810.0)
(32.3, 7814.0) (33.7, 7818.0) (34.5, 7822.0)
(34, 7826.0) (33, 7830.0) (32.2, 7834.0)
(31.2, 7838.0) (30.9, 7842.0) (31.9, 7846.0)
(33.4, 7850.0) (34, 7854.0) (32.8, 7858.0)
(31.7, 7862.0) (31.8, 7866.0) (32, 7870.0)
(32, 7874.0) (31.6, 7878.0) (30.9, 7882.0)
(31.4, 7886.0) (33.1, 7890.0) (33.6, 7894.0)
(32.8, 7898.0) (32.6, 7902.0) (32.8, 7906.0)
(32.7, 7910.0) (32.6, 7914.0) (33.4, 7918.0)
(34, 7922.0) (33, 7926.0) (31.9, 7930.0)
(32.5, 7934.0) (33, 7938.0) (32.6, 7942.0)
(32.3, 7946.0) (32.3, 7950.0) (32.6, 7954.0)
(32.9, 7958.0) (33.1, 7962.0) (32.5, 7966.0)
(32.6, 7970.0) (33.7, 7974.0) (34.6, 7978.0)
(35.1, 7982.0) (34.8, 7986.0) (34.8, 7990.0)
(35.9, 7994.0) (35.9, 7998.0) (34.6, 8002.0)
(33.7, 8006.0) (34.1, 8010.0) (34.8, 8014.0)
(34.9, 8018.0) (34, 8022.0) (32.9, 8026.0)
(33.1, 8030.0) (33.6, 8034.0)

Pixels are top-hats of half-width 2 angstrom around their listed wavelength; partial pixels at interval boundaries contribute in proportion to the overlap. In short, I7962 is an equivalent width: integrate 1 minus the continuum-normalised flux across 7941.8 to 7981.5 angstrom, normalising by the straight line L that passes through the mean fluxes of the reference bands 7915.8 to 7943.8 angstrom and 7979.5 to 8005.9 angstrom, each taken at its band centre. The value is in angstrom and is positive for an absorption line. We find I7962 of 1.16 angstrom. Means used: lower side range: 32.9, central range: 33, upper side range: 35.1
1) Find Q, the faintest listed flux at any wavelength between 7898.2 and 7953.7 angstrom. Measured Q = 31.9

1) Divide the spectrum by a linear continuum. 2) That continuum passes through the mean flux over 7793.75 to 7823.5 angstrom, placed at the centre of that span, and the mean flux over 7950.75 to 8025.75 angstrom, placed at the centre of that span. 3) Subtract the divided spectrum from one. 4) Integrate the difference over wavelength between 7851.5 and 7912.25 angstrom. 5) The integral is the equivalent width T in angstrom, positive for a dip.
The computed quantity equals 1.5 angstrom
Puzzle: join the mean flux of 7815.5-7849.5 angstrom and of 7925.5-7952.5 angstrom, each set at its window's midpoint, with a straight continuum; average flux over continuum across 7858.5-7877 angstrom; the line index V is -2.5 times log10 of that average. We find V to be 0.023 mag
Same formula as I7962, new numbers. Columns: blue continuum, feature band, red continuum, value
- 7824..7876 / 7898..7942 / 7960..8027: 0.6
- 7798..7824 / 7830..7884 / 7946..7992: 1.3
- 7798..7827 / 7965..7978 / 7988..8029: 0.4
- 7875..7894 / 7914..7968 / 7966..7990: 0.7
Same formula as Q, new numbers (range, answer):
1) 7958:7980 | 32.5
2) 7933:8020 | 32.3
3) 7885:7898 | 31.4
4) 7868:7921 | 30.9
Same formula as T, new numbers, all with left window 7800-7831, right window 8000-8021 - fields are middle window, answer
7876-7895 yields 0.75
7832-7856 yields 0.54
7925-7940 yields 0.52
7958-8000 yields -0.12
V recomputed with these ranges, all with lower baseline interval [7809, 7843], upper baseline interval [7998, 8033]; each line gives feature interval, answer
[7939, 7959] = 0.03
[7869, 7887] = 0.05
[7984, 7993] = -0.03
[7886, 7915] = 0.01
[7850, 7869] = 0.01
